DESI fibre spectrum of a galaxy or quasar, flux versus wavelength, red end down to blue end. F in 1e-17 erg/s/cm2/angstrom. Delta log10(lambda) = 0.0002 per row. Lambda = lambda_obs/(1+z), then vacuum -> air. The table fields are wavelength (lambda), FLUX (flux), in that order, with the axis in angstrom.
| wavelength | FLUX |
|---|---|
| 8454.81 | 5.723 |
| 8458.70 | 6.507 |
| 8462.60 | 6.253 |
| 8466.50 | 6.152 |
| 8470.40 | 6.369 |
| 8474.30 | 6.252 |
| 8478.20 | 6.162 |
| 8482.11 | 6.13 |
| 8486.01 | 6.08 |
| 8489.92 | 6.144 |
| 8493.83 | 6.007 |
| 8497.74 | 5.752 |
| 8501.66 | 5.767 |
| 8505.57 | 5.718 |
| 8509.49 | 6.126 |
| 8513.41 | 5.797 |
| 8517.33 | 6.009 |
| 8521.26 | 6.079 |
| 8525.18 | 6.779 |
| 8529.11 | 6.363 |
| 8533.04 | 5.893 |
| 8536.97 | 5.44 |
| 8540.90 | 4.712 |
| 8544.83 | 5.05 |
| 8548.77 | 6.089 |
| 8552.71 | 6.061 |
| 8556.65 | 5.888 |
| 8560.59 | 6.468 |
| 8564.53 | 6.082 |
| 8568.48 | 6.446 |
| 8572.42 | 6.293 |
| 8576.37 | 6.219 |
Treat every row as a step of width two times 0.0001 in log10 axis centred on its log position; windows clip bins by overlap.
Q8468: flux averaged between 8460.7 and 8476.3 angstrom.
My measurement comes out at 6.26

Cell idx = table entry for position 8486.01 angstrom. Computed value 6.08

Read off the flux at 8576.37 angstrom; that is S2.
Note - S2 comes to 6.219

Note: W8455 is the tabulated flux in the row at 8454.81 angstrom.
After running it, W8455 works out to 5.723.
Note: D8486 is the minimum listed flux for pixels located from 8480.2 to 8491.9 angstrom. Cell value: 6.08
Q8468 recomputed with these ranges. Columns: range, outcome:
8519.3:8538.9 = 6.11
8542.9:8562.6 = 5.91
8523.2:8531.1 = 6.57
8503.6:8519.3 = 5.91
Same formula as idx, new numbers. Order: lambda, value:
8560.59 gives 6.468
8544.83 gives 5.05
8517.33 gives 6.009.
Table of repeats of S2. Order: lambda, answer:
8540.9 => 4.712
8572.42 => 6.293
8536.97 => 5.44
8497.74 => 5.752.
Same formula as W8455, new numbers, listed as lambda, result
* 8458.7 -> 6.507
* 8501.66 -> 5.767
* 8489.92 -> 6.144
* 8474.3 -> 6.252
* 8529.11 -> 6.363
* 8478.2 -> 6.162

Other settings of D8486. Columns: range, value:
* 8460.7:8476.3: 6.152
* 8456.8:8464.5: 6.253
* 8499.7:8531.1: 5.718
